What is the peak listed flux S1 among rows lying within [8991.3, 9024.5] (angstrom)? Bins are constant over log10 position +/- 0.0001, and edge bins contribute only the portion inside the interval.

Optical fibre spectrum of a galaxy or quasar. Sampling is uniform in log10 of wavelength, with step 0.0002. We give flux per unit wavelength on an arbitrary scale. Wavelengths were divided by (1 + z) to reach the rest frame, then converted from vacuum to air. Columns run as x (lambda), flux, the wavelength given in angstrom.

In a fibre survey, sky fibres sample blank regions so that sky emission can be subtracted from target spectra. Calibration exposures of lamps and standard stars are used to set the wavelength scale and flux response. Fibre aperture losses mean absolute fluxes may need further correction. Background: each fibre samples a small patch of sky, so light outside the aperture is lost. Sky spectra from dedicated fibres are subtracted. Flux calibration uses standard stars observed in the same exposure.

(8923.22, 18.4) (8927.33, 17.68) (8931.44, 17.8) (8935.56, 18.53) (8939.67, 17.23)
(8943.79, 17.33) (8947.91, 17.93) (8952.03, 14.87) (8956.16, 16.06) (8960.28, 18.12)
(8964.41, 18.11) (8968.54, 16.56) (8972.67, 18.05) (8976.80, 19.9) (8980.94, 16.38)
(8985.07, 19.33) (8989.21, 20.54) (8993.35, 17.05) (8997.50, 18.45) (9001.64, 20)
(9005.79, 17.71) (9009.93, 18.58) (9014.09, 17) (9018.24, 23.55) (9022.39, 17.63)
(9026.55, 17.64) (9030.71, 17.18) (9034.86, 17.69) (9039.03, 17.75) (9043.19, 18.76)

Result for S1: 23.55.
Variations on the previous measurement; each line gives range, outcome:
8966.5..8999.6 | 20.54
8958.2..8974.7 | 18.12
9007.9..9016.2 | 18.58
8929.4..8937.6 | 18.53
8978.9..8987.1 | 19.33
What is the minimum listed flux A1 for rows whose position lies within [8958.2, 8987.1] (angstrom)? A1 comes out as 16.38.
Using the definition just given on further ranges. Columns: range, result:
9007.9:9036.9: 17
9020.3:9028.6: 17.63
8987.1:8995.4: 17.05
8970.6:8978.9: 18.05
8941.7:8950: 17.33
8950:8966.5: 14.87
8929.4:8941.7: 17.23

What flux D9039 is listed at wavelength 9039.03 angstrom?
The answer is 17.75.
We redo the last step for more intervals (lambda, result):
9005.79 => 17.71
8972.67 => 18.05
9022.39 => 17.63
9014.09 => 17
